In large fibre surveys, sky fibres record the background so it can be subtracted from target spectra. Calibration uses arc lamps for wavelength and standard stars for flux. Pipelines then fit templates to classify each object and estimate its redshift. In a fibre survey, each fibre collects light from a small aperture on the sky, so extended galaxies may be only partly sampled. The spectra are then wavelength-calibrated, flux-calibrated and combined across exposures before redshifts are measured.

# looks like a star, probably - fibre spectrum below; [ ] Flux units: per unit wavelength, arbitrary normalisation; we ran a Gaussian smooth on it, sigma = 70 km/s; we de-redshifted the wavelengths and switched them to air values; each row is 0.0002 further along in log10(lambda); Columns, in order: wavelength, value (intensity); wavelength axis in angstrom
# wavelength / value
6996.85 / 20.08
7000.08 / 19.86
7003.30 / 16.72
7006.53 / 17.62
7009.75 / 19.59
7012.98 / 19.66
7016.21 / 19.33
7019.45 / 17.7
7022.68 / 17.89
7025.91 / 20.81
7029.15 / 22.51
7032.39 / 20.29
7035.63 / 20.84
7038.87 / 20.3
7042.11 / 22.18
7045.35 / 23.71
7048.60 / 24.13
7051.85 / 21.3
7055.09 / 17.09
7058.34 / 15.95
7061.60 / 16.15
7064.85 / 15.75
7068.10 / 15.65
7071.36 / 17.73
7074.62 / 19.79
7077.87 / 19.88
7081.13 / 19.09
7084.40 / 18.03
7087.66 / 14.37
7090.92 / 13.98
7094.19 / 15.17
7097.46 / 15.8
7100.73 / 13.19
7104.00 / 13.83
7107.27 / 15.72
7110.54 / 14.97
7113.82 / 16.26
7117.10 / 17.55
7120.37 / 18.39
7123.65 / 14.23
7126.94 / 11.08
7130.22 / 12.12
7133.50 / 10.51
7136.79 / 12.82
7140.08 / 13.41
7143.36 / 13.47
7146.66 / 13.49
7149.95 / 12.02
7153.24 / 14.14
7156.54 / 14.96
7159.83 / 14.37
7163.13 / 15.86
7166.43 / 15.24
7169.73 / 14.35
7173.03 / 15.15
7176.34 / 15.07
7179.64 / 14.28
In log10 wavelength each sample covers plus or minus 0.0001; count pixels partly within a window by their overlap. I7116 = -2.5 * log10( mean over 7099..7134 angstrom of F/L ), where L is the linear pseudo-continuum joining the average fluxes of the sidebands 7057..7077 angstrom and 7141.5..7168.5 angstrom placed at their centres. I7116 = 0.07 mag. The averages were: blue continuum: 17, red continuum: 14.2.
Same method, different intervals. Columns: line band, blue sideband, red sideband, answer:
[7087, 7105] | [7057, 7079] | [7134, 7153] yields 0.09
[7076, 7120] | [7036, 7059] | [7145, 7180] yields 0.13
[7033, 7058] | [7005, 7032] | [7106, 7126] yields -0.14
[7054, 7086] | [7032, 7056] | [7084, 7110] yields 0.03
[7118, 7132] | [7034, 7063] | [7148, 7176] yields 0.16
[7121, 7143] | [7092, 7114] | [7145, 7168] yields 0.15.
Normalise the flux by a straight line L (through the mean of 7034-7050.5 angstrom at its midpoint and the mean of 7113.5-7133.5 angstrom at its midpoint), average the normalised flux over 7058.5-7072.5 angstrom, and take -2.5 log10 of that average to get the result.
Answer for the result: 0.23 mag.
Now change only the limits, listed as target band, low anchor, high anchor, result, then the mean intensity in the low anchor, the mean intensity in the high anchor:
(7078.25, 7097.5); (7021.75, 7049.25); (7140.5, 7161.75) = 0.10 mag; 21.4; 13.8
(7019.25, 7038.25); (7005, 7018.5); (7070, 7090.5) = -0.08 mag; 19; 17.9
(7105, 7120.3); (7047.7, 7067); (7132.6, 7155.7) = -0.10 mag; 18.1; 13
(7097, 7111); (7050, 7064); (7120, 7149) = 0.02 mag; 17.6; 13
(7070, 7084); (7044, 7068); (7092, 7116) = -0.11 mag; 18.9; 15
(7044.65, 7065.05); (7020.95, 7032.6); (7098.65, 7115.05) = -0.04 mag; 20.4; 14.8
